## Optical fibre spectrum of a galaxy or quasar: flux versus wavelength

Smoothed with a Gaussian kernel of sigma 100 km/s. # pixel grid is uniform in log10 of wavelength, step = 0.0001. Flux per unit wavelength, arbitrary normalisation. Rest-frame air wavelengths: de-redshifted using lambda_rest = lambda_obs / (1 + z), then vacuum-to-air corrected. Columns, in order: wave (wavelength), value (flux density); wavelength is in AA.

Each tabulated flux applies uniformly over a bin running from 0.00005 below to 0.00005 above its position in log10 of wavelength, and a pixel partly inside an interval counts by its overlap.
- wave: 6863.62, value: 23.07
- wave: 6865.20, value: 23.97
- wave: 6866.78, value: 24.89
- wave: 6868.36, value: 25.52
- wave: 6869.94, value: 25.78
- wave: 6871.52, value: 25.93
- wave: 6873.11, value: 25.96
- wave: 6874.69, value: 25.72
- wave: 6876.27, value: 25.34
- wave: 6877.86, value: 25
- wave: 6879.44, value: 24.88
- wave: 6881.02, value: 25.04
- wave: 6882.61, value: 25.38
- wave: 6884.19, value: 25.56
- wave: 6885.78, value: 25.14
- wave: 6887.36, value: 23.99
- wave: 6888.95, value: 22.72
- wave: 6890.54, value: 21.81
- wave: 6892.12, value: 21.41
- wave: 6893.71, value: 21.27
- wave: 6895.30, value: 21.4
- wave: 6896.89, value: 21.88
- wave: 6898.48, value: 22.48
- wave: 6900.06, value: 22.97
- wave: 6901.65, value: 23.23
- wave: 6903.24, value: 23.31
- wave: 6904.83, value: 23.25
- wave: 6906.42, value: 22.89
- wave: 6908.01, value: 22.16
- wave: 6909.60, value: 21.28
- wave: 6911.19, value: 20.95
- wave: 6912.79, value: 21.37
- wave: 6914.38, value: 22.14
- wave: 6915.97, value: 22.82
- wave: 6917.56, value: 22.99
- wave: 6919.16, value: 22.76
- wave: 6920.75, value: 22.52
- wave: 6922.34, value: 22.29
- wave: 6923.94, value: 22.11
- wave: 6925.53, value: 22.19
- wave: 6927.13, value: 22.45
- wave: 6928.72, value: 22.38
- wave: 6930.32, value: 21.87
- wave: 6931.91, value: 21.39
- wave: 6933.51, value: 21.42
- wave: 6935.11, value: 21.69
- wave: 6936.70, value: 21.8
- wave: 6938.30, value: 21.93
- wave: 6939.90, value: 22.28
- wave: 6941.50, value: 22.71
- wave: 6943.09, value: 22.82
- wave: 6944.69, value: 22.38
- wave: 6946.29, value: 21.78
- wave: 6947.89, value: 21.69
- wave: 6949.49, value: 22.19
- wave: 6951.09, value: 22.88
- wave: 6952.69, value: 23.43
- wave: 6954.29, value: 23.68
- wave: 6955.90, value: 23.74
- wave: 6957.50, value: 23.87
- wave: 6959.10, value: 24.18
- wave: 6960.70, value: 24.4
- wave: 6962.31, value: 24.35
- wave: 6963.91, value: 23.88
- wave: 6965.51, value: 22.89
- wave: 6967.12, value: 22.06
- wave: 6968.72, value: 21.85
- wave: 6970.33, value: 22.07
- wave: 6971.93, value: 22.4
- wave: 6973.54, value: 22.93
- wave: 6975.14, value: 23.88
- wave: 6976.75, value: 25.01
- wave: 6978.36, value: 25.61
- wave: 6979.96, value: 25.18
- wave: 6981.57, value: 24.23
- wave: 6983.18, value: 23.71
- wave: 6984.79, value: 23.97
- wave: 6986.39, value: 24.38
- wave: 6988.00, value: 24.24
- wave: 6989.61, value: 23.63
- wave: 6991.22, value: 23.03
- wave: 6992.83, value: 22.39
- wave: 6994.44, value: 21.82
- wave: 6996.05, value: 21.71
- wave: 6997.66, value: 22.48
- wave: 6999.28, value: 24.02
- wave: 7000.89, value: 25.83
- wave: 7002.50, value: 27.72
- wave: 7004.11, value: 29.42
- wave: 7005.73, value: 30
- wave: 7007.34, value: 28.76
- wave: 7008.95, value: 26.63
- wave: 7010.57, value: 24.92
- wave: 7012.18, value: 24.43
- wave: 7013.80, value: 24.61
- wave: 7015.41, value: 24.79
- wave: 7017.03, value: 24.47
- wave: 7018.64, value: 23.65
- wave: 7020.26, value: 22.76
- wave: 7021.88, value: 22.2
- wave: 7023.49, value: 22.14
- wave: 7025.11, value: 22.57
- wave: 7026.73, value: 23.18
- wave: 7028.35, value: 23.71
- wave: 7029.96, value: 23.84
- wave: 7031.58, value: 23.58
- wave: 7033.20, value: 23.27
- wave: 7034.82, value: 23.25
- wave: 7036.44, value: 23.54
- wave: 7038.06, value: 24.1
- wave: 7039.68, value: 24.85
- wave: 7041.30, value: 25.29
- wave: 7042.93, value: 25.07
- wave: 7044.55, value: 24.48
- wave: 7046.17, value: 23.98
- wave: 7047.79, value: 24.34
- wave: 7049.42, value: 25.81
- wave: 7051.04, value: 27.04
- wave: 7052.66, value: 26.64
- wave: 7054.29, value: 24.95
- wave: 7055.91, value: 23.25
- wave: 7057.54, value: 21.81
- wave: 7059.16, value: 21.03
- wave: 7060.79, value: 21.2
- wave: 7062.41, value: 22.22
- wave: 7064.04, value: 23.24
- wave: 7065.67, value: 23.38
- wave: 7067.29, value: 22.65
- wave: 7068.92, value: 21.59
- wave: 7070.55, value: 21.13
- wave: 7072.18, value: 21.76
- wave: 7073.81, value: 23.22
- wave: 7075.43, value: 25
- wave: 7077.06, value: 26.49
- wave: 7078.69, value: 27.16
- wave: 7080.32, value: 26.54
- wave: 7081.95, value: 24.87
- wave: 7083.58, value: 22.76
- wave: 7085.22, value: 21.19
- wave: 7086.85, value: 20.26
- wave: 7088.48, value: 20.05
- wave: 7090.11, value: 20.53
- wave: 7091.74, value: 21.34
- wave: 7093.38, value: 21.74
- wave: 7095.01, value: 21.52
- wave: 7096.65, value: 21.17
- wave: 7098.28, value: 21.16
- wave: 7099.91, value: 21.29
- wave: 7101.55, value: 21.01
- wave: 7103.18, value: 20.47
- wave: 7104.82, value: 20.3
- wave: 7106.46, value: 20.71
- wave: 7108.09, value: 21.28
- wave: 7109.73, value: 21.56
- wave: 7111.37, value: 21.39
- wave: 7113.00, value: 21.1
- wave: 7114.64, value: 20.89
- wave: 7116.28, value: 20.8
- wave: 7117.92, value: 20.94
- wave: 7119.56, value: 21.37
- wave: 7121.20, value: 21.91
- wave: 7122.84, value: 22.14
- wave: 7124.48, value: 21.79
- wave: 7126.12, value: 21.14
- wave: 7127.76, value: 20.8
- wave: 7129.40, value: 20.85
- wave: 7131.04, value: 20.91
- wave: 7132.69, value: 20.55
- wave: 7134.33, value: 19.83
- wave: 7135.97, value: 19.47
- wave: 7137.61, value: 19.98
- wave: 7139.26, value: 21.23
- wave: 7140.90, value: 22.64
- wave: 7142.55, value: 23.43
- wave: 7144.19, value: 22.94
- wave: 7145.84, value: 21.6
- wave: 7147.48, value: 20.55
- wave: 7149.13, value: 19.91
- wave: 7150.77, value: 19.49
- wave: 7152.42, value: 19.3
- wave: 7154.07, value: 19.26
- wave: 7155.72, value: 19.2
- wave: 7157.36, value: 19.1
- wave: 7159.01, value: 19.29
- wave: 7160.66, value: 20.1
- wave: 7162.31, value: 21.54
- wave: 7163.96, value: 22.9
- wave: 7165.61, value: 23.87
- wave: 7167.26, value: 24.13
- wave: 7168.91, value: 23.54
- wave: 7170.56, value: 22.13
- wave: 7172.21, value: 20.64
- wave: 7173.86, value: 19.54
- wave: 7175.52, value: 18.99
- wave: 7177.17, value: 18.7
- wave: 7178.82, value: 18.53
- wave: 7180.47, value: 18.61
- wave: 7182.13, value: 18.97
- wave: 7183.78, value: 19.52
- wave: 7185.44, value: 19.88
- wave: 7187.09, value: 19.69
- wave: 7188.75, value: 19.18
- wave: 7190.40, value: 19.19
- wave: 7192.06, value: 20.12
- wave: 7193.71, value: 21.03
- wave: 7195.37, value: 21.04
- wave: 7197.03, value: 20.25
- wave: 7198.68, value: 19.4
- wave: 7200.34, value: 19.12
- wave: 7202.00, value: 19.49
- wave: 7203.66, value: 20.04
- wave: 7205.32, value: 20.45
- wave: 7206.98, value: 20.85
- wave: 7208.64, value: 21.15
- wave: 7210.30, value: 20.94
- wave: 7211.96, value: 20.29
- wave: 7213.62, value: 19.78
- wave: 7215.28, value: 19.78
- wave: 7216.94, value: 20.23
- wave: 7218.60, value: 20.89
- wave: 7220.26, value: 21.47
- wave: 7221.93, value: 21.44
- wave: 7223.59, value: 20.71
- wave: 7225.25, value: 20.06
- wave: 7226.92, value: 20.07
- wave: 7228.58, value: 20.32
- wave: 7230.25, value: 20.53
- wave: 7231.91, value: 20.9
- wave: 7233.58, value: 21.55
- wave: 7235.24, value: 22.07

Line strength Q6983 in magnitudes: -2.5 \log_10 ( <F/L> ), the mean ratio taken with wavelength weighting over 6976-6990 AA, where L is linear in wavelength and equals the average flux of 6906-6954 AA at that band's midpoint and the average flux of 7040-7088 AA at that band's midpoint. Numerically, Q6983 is -0.077 mag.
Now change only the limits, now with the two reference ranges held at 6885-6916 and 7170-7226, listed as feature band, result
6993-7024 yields -0.15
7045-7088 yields -0.12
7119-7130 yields -0.04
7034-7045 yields -0.14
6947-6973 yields -0.06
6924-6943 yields 0.00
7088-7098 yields -0.01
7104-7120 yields -0.01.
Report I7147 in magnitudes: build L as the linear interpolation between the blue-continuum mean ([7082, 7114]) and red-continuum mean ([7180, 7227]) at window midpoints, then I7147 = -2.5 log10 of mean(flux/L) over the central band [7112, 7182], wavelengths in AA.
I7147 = -0.007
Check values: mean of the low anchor 21.2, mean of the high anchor 20.1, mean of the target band 20.8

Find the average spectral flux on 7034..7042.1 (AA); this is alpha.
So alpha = 24.2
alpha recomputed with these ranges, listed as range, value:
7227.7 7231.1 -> 20.4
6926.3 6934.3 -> 21.9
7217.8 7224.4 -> 21.1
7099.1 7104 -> 20.9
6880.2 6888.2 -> 25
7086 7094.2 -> 20.8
